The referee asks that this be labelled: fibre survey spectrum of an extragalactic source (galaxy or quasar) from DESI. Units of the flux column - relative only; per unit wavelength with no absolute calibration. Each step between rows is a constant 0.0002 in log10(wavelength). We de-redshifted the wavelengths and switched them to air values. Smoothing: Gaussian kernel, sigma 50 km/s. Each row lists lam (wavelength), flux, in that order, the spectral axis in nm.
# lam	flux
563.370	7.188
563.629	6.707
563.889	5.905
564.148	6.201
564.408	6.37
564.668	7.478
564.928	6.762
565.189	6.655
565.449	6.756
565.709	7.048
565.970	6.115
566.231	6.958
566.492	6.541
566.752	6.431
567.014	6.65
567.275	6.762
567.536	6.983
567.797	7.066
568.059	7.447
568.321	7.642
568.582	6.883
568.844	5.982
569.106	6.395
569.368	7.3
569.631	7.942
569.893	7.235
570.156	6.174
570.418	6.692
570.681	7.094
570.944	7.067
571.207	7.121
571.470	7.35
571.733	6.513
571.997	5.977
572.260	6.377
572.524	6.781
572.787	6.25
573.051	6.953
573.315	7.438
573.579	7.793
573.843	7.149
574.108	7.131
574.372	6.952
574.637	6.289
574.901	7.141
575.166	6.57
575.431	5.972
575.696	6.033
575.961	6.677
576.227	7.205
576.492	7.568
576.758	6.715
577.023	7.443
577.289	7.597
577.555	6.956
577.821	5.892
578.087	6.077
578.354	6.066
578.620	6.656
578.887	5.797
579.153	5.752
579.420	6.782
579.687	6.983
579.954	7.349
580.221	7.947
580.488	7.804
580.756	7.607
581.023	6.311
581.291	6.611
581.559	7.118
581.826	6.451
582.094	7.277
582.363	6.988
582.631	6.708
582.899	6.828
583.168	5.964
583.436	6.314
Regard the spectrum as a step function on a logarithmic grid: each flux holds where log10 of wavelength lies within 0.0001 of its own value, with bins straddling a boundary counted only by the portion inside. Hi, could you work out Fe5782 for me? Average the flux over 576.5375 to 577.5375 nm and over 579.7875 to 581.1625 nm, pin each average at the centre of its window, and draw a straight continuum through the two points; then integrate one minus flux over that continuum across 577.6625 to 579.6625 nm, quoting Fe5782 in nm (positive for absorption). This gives 0.30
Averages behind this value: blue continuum 7.24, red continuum 7.39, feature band 6.2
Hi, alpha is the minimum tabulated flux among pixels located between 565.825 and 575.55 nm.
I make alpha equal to 5.972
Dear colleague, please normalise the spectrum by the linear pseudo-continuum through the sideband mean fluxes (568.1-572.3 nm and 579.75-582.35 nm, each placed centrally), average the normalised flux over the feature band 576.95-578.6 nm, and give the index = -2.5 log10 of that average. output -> 0.07 mag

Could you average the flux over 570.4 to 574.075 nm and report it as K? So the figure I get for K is 6.91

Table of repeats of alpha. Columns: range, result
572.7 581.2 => 5.752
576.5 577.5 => 6.715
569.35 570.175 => 6.174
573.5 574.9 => 6.289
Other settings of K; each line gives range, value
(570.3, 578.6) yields 6.8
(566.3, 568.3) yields 6.89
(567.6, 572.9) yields 6.87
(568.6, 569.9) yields 6.94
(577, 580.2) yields 6.63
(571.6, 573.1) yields 6.45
